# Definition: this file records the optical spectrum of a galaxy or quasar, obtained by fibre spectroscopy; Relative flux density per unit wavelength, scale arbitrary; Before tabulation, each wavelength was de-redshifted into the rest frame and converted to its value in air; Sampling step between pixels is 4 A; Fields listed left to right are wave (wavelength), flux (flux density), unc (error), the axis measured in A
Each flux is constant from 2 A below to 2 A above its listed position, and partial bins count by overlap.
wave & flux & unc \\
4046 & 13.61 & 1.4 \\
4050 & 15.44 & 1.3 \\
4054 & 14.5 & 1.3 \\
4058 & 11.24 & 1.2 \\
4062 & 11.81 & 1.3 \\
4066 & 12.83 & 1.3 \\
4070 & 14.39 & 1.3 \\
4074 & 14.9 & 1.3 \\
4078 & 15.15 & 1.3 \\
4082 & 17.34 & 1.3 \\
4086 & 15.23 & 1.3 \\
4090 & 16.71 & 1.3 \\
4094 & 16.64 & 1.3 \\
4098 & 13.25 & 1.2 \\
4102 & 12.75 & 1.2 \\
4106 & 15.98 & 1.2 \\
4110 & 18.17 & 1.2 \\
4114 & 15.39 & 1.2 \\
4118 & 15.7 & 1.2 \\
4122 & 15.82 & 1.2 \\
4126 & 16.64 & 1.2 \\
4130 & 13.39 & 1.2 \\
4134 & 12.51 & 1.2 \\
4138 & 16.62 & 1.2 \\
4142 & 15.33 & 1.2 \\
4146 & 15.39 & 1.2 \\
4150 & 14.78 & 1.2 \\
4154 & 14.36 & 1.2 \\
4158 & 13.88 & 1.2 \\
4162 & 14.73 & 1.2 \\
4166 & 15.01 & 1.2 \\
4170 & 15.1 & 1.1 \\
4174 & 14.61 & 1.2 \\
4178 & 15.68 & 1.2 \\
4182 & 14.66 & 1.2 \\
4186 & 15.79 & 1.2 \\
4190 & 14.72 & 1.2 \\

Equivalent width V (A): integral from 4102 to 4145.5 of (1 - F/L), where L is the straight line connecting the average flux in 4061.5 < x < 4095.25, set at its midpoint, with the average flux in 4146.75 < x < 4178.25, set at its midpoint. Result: -1.5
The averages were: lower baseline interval 15.1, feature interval 15.4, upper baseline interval 14.7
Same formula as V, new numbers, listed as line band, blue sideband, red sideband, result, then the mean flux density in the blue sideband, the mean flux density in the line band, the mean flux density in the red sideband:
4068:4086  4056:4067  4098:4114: -3.2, 11.9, 15.4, 15.3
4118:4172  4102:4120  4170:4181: 2.0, 15.9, 14.9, 15.1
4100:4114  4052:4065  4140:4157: -1.8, 12.5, 15.6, 14.9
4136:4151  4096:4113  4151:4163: -1.1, 15.1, 15.6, 14.3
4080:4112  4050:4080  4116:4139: -3.1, 13.7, 15.8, 15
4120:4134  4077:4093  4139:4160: 0.4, 16.2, 14.9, 14.8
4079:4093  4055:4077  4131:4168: -2.9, 13.2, 16.4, 14.7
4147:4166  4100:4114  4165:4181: 0.8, 15.6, 14.5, 15.1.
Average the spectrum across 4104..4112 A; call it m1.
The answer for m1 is 17.1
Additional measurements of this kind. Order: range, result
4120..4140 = 15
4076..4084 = 16.2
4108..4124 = 16.3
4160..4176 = 14.9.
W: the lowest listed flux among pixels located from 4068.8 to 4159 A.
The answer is 12.51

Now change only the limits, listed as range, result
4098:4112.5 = 12.75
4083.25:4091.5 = 15.23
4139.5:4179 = 13.88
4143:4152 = 14.78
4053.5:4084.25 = 11.24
